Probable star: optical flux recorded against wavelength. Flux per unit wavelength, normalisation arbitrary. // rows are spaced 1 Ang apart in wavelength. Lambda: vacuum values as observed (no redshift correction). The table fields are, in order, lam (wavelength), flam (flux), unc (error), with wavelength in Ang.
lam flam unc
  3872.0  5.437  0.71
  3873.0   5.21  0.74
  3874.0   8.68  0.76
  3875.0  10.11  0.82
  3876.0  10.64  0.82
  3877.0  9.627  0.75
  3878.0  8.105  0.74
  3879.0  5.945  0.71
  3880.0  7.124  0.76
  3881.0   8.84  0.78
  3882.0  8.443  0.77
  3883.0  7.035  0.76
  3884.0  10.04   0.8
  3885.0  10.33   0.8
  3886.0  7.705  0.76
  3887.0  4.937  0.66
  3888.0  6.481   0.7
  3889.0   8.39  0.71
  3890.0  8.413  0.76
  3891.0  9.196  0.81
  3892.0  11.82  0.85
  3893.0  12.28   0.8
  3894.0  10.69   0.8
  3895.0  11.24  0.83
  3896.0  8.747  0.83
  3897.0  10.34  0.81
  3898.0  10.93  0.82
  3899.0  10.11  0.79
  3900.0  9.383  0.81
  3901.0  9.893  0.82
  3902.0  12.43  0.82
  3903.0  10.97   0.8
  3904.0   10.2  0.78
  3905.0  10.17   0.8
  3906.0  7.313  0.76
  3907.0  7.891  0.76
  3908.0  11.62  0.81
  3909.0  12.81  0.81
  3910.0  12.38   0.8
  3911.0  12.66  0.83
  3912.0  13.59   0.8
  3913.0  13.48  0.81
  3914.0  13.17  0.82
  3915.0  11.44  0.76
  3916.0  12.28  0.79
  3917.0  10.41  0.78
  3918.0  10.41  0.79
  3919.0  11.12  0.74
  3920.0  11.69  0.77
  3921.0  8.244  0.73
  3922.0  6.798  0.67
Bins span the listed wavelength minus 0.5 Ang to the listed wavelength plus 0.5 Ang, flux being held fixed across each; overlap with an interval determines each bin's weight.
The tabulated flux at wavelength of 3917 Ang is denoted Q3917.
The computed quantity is 10.41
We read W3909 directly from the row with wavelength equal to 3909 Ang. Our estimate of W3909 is 12.81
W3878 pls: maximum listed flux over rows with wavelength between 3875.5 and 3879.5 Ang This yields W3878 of 10.64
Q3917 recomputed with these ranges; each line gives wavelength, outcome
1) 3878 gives 8.105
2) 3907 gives 7.891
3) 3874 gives 8.68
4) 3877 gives 9.627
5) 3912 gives 13.59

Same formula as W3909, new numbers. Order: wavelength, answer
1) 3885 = 10.33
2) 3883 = 7.035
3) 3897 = 10.34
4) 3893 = 12.28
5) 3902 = 12.43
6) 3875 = 10.11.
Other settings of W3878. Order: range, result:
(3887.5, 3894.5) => 12.28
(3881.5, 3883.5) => 8.443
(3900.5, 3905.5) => 12.43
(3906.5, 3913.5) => 13.59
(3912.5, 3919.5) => 13.48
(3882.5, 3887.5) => 10.33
